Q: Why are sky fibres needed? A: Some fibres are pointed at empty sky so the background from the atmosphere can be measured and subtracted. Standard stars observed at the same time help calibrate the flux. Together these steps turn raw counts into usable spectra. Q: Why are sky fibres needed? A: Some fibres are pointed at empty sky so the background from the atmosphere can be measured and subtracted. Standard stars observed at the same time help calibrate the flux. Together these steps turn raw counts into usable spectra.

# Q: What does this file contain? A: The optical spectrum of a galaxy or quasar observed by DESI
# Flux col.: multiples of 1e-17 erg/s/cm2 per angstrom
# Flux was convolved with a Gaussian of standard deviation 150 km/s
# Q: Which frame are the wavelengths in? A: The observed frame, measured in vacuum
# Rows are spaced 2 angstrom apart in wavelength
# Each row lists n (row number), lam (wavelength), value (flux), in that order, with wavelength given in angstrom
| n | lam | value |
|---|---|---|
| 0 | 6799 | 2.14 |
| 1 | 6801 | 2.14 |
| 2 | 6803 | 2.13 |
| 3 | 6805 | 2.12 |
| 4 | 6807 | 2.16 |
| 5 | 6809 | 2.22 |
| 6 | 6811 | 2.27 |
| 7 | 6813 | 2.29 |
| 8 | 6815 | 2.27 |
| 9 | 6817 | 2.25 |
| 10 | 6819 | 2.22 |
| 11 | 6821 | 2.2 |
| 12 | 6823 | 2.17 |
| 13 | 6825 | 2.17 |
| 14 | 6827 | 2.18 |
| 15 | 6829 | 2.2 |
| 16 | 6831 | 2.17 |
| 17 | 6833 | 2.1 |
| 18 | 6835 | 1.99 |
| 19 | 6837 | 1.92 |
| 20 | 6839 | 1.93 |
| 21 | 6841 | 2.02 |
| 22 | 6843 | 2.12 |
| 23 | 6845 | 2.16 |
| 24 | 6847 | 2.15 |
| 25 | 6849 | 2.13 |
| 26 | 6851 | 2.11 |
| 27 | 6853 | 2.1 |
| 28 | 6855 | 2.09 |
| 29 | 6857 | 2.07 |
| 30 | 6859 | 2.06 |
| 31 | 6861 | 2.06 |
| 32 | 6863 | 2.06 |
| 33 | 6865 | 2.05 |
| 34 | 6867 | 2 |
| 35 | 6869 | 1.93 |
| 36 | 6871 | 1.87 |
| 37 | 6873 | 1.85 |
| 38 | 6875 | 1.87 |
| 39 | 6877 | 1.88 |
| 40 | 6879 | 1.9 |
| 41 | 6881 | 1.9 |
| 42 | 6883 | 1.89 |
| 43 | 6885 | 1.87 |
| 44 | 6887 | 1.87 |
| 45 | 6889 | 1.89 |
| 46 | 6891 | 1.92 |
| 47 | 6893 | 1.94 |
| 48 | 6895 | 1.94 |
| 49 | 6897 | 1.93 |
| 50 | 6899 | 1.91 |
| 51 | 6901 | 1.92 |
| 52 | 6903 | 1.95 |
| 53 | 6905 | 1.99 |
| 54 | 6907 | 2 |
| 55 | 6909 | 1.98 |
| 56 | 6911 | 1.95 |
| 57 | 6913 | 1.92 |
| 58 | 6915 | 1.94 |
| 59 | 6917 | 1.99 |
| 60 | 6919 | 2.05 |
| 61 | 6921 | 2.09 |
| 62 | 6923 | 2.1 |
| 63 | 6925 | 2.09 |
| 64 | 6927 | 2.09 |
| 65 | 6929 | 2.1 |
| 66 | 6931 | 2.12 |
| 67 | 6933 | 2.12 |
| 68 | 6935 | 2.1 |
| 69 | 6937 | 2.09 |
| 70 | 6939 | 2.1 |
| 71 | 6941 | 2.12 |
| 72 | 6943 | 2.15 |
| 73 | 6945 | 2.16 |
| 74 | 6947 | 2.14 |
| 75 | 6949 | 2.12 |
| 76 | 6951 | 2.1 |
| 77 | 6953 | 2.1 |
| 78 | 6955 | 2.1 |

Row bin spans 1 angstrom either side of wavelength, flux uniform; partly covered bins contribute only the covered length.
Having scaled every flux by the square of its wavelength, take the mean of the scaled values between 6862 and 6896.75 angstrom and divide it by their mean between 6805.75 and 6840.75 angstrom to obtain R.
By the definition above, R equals 0.91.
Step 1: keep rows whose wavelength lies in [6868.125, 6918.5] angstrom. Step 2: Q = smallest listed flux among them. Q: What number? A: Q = 1.85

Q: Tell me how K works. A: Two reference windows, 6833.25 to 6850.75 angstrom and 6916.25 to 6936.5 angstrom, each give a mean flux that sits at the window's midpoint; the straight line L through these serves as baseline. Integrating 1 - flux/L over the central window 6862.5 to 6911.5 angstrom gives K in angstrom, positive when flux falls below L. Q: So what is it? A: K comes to 3.4 angstrom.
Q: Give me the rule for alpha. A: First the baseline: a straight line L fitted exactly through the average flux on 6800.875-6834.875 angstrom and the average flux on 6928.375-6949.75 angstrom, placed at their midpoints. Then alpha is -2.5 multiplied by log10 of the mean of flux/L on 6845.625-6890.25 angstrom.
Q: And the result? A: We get 0.09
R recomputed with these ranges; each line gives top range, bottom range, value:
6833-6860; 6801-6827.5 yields 0.95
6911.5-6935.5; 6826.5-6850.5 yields 1.01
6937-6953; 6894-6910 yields 1.10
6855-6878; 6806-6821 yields 0.90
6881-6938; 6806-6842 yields 0.95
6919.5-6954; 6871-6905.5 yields 1.12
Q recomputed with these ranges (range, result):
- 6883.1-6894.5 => 1.87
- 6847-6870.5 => 1.93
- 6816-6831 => 2.17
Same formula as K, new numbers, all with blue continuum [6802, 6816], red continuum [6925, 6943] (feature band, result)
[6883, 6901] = 2.0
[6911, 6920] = 0.6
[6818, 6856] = 1.3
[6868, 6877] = 1.2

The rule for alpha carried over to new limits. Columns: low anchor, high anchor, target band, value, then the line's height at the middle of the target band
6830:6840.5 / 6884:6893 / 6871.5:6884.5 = 0.02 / 1.92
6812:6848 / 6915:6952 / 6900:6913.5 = 0.08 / 2.11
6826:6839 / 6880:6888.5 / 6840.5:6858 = -0.05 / 2.02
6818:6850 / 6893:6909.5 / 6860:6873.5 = 0.03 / 2.03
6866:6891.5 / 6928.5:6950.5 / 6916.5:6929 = -0.01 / 2.06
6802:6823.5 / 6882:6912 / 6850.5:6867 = -0.01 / 2.06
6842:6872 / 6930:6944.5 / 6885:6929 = 0.06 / 2.1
